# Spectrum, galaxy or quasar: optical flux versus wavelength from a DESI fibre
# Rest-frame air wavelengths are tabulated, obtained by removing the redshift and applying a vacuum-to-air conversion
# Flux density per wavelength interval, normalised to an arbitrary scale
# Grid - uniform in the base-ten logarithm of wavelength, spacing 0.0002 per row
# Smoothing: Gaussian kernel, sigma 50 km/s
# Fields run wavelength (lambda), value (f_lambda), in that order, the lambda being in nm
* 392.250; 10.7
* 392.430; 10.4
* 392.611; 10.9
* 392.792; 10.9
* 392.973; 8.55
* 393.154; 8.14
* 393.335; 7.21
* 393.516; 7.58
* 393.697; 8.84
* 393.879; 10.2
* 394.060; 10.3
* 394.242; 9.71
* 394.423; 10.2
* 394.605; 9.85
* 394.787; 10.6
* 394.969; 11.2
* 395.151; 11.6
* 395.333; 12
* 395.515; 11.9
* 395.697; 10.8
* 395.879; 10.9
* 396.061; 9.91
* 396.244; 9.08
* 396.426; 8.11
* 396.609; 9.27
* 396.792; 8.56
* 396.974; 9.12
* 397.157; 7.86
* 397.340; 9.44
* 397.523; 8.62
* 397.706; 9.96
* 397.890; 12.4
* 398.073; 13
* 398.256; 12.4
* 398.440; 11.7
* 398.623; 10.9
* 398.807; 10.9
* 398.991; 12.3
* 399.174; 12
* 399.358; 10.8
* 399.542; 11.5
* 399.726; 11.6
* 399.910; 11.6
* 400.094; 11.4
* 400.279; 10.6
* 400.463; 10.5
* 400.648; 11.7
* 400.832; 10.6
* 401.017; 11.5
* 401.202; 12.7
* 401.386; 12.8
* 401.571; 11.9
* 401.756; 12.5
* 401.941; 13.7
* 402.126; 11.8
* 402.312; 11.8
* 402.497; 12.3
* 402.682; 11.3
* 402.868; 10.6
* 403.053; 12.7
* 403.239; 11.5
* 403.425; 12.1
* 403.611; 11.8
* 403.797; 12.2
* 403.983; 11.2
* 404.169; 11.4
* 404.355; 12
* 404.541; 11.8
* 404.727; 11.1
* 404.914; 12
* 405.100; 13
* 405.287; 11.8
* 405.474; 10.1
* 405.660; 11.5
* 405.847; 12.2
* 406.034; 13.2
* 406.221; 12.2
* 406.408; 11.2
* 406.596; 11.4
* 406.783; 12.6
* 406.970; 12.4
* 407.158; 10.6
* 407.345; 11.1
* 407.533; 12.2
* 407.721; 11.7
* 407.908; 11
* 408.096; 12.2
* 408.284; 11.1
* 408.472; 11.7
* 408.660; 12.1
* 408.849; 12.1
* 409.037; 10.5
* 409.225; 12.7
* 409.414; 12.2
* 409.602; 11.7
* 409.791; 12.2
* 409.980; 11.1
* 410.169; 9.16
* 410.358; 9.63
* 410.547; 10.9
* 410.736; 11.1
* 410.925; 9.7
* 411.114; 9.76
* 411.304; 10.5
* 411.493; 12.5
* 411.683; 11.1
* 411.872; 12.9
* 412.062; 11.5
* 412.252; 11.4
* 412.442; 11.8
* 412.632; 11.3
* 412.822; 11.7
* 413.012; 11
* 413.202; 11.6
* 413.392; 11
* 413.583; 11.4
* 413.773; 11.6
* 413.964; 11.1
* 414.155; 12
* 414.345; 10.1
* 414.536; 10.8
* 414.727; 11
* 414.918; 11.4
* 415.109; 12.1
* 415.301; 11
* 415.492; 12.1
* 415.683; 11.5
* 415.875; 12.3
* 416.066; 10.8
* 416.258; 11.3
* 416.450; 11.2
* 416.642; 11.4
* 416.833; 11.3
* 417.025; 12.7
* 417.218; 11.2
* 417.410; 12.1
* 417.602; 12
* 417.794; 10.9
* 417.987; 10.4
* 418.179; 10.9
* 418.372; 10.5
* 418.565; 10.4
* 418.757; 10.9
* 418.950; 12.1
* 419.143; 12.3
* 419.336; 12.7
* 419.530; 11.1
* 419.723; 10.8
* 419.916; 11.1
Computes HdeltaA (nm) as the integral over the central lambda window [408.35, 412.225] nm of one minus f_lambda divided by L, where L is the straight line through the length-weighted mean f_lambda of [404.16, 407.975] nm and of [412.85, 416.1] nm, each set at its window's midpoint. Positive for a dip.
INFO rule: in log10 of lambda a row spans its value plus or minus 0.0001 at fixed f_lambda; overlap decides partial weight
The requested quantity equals 0.10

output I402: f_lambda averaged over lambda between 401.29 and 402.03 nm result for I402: 12.7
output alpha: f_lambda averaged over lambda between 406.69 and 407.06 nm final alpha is 12.5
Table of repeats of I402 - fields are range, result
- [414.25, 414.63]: 10.5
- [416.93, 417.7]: 12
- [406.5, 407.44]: 11.6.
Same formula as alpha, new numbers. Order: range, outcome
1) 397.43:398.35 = 11.3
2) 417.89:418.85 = 10.6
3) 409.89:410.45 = 9.95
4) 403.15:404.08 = 11.8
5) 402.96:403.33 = 12.1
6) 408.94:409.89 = 11.9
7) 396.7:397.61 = 8.72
